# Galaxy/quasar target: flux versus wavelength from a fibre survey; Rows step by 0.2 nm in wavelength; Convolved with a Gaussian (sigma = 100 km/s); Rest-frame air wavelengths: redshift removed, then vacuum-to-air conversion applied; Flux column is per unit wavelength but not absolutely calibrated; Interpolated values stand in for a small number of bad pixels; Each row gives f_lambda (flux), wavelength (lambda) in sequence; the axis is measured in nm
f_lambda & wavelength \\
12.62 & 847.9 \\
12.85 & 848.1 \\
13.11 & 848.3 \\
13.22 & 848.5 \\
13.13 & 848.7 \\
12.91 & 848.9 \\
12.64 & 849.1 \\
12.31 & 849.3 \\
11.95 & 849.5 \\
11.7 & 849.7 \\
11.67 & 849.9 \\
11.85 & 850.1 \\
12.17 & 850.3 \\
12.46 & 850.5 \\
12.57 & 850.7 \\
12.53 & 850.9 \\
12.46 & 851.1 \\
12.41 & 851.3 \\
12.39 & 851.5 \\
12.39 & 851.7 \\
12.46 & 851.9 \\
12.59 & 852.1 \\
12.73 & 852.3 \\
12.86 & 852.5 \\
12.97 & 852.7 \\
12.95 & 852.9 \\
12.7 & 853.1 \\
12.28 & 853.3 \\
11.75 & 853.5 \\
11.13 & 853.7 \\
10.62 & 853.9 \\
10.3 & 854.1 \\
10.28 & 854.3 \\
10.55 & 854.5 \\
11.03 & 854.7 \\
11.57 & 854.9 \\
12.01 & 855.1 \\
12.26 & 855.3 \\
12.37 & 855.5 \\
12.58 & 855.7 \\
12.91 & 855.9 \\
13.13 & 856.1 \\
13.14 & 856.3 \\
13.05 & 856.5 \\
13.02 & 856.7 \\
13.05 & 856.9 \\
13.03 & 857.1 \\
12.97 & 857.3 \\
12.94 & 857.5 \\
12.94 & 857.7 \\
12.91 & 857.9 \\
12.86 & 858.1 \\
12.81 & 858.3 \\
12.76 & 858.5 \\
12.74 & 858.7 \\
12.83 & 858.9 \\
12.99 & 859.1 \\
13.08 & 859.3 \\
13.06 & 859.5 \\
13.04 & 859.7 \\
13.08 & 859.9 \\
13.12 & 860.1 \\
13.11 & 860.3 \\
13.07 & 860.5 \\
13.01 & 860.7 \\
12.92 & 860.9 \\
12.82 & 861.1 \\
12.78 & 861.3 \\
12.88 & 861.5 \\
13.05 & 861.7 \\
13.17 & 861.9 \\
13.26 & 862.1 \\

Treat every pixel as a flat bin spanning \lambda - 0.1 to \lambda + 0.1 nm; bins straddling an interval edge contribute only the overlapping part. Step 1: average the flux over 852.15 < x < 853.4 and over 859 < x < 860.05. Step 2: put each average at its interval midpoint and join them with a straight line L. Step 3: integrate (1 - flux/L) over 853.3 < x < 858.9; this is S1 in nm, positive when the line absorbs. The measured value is 0.278 nm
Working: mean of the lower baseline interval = 12.7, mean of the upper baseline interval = 13.1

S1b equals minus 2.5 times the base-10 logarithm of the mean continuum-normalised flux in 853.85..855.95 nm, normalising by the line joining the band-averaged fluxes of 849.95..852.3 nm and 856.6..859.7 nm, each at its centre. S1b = 0.11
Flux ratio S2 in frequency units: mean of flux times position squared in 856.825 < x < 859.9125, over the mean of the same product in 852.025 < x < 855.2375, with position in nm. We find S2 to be 1.11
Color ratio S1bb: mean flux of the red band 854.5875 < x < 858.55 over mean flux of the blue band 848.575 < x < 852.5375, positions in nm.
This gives 1.0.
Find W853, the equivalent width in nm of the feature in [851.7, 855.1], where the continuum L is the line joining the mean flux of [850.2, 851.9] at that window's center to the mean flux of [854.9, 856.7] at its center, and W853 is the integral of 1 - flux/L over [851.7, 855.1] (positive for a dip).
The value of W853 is 0.192 nm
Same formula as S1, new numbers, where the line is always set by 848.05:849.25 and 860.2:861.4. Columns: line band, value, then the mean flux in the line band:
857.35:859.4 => 0.01 nm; 12.9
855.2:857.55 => 0.02 nm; 12.9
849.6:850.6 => 0.08 nm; 12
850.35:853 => 0.07 nm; 12.6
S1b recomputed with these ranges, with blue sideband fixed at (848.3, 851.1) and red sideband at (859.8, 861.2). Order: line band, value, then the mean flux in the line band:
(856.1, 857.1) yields -0.02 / 13.1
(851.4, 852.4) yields 0.00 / 12.5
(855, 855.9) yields 0.03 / 12.4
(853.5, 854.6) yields 0.18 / 10.7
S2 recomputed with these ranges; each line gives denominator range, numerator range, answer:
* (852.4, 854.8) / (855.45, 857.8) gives 1.12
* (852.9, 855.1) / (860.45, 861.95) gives 1.16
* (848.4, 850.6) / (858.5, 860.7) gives 1.08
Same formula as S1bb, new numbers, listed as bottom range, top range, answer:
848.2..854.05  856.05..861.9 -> 1.05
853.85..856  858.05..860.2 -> 1.12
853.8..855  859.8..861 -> 1.22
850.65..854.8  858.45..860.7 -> 1.08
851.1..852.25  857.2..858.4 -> 1.04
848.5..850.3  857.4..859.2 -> 1.04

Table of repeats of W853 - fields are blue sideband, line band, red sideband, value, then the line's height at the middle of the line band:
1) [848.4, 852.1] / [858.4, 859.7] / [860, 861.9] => 0.00 nm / 12.9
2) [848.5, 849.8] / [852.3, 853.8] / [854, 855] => -0.16 nm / 11.2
